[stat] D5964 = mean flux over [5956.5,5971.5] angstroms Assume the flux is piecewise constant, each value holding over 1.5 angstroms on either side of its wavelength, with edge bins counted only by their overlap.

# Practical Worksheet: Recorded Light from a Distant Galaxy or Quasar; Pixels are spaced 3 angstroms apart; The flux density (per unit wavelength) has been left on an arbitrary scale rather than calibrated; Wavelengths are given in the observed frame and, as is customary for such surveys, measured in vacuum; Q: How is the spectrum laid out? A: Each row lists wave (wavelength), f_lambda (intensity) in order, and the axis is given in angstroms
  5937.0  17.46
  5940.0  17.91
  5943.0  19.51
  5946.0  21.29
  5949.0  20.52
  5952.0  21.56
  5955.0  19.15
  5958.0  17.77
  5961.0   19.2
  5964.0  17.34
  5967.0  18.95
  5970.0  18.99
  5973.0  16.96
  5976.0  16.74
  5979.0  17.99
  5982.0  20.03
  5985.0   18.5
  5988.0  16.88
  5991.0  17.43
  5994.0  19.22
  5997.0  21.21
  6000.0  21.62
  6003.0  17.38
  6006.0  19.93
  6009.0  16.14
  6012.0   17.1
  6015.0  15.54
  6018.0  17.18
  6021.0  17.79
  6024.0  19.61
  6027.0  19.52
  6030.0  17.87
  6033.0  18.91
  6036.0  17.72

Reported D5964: 18.4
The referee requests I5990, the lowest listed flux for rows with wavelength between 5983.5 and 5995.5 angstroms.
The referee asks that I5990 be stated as 16.88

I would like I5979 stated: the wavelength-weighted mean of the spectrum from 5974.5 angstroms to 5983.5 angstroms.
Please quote 18.3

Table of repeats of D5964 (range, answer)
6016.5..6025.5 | 18.2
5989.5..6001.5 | 19.9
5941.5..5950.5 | 20.4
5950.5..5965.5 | 19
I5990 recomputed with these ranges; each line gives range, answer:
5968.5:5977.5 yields 16.74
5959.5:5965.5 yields 17.34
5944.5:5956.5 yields 19.15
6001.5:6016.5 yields 15.54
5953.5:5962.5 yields 17.77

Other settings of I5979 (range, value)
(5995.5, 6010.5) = 19.3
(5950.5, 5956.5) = 20.4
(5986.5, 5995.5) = 17.8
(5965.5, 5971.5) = 19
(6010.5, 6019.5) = 16.6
